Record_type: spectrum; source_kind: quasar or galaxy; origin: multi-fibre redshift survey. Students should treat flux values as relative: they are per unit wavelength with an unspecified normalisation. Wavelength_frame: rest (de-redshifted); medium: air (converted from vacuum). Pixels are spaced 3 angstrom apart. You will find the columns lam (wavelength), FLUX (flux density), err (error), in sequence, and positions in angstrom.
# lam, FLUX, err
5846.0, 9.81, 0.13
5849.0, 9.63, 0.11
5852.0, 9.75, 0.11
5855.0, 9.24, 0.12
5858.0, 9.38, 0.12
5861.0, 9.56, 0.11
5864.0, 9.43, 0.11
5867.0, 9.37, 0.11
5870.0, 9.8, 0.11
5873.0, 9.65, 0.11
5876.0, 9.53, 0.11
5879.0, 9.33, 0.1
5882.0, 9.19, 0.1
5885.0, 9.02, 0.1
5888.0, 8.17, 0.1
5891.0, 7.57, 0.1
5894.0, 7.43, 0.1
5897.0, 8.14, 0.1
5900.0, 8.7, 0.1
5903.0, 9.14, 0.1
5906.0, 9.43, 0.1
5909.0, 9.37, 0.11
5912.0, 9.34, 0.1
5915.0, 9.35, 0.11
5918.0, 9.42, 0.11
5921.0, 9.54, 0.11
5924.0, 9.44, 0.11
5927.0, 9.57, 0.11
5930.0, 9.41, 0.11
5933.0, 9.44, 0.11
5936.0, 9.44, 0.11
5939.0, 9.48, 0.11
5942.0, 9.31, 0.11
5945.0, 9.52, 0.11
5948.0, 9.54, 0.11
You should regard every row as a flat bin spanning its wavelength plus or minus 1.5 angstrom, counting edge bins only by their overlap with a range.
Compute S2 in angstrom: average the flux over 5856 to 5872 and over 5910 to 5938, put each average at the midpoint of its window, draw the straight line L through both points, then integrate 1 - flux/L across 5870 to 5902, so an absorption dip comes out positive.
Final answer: 2.5 angstrom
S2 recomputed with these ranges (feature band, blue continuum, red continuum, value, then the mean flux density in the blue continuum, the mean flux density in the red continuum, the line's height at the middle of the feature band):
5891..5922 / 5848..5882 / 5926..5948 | 1.9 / 9.5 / 9.46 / 9.47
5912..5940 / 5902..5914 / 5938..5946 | -0.2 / 9.33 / 9.43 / 9.38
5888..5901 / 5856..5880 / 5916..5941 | 2.1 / 9.5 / 9.46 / 9.49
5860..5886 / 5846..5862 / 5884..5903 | -1.6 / 9.54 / 8.23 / 8.91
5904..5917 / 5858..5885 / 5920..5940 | 0.1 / 9.45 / 9.47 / 9.47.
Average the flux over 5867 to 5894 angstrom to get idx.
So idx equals 8.96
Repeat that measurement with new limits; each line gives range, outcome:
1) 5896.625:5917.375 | 9.13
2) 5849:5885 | 9.46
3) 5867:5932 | 9.08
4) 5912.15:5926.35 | 9.44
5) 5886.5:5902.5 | 8.07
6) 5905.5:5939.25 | 9.43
